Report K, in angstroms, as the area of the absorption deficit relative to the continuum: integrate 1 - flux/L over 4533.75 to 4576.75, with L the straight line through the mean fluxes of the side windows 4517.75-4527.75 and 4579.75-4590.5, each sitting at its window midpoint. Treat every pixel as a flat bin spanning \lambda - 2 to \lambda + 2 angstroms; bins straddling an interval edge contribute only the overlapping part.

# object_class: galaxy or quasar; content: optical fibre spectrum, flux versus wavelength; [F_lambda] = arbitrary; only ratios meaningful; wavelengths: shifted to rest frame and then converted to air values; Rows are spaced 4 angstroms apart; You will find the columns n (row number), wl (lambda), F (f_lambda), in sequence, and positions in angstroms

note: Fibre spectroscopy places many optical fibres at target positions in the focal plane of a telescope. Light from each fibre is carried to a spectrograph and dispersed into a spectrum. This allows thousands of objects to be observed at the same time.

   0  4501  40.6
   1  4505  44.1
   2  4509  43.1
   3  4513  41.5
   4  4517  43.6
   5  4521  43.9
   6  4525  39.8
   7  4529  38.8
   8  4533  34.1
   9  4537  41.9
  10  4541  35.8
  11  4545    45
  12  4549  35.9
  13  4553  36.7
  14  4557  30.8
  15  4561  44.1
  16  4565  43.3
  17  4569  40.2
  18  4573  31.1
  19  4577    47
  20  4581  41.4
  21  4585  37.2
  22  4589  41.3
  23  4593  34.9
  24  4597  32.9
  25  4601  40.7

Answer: 2.2 angstroms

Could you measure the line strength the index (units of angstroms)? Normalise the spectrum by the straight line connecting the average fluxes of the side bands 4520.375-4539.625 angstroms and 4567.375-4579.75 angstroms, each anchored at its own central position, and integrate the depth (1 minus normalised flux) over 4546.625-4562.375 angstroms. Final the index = 1.1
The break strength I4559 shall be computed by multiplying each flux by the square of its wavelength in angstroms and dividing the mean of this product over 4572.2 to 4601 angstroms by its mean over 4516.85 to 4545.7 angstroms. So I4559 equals 1.0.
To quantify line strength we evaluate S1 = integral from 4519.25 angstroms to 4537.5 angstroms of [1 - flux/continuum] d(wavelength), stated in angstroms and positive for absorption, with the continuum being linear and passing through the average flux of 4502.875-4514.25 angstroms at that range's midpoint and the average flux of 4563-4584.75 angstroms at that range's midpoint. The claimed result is 1.2 angstroms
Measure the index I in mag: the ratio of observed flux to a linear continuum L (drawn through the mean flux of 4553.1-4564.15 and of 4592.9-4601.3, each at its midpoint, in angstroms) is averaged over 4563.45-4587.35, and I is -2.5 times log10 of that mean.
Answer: -0.09 mag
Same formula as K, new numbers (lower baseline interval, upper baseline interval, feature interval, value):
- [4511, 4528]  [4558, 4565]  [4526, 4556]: 2.8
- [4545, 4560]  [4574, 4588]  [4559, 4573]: -0.8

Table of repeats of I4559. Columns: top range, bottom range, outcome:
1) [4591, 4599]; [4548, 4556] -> 0.97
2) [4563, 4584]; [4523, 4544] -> 1.07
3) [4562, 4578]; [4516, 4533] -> 1.01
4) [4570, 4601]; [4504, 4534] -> 0.95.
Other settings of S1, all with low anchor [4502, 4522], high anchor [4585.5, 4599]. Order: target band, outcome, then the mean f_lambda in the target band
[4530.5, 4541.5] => 0.9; 37.5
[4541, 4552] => 0.3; 39.3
